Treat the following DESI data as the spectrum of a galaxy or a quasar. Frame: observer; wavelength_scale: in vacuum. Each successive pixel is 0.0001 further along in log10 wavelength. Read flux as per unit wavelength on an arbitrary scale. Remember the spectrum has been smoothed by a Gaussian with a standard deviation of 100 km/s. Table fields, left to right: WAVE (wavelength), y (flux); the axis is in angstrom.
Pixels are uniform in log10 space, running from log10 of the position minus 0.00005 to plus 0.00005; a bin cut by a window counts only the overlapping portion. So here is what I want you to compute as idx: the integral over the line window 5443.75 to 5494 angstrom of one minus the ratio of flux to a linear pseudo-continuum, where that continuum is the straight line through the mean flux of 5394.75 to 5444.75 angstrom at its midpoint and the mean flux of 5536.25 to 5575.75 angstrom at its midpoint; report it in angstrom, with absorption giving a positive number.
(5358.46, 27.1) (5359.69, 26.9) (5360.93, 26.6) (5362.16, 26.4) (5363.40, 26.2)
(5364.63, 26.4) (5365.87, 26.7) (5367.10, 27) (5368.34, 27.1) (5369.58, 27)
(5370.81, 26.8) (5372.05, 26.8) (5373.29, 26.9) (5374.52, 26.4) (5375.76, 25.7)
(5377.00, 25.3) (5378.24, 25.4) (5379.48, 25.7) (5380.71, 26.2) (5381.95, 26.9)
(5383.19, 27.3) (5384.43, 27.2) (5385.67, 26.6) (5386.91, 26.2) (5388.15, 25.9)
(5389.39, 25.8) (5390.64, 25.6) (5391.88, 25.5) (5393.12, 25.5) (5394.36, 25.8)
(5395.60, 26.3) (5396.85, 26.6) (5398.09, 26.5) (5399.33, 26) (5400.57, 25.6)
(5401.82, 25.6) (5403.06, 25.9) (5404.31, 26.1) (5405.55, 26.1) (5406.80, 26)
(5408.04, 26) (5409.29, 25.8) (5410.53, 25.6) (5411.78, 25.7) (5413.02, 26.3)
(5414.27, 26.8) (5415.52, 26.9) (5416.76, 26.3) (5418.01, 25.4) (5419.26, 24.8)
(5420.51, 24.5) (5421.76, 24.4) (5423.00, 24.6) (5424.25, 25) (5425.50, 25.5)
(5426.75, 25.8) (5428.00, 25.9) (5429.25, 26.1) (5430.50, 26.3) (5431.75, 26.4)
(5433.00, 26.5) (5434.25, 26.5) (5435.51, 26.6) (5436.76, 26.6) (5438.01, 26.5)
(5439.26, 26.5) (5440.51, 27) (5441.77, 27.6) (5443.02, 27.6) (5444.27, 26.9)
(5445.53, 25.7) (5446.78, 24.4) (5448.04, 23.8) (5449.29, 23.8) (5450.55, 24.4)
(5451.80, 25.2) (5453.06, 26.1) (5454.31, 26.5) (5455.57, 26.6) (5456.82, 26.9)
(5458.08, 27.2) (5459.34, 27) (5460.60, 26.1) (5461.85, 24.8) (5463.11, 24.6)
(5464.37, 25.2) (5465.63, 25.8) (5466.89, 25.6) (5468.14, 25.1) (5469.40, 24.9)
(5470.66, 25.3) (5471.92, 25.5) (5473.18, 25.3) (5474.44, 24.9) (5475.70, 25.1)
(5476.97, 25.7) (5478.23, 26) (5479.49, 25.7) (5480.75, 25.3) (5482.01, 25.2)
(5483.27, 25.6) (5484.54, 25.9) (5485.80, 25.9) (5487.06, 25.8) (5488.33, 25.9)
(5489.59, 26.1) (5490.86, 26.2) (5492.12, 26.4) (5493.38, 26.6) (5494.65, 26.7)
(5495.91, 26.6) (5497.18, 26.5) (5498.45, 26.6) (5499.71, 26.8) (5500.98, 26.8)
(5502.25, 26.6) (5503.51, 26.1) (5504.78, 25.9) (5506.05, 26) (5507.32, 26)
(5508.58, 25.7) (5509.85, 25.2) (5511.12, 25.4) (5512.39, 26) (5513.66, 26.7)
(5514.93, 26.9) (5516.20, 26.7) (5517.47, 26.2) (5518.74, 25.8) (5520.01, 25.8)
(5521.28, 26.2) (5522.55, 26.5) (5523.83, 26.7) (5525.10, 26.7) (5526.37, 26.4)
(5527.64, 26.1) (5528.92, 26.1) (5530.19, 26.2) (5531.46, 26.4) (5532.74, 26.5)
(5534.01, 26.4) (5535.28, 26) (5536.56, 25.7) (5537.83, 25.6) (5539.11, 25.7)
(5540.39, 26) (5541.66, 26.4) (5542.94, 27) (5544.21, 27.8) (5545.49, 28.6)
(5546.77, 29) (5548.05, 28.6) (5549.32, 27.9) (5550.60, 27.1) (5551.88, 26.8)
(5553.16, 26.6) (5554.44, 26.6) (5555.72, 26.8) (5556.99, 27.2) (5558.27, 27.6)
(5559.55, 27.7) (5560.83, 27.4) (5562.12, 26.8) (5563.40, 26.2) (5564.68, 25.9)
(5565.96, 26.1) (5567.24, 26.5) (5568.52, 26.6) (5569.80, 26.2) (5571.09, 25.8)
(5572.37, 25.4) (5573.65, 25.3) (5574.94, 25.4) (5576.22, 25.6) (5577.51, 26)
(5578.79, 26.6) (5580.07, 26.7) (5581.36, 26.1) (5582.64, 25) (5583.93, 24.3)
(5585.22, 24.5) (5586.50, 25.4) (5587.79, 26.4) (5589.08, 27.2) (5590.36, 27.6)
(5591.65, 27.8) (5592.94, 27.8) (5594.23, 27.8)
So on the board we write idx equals 1.3 angstrom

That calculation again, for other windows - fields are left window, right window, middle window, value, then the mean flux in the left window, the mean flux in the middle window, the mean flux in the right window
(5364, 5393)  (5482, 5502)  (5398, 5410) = 0.18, 26.4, 25.9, 26.3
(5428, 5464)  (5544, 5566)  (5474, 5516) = 0.90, 26.1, 26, 27.3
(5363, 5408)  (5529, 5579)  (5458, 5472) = 0.47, 26.2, 25.5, 26.6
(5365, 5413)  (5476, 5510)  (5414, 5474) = 0.75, 26.2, 25.8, 26.1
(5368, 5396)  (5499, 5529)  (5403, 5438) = 0.48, 26.3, 25.9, 26.2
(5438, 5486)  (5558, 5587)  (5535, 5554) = -0.77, 25.7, 27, 26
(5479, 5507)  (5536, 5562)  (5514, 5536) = 0.29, 26.1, 26.3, 27.1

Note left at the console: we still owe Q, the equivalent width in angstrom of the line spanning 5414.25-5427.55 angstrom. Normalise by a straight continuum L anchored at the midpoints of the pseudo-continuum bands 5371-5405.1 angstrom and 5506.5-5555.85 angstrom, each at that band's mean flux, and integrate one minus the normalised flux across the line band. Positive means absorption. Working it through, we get 0.42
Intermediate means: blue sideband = 26.1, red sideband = 26.5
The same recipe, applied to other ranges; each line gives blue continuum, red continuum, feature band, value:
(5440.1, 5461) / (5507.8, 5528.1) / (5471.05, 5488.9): 0.37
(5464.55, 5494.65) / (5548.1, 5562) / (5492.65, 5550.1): 0.06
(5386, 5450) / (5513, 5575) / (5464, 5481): 0.53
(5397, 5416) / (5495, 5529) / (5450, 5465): 0.16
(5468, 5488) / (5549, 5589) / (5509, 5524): -0.20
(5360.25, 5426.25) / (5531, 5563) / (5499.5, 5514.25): 0.36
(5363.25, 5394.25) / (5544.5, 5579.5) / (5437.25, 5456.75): 0.40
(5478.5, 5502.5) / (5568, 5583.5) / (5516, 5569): -1.45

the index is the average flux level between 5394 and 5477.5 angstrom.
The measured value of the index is 25.8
